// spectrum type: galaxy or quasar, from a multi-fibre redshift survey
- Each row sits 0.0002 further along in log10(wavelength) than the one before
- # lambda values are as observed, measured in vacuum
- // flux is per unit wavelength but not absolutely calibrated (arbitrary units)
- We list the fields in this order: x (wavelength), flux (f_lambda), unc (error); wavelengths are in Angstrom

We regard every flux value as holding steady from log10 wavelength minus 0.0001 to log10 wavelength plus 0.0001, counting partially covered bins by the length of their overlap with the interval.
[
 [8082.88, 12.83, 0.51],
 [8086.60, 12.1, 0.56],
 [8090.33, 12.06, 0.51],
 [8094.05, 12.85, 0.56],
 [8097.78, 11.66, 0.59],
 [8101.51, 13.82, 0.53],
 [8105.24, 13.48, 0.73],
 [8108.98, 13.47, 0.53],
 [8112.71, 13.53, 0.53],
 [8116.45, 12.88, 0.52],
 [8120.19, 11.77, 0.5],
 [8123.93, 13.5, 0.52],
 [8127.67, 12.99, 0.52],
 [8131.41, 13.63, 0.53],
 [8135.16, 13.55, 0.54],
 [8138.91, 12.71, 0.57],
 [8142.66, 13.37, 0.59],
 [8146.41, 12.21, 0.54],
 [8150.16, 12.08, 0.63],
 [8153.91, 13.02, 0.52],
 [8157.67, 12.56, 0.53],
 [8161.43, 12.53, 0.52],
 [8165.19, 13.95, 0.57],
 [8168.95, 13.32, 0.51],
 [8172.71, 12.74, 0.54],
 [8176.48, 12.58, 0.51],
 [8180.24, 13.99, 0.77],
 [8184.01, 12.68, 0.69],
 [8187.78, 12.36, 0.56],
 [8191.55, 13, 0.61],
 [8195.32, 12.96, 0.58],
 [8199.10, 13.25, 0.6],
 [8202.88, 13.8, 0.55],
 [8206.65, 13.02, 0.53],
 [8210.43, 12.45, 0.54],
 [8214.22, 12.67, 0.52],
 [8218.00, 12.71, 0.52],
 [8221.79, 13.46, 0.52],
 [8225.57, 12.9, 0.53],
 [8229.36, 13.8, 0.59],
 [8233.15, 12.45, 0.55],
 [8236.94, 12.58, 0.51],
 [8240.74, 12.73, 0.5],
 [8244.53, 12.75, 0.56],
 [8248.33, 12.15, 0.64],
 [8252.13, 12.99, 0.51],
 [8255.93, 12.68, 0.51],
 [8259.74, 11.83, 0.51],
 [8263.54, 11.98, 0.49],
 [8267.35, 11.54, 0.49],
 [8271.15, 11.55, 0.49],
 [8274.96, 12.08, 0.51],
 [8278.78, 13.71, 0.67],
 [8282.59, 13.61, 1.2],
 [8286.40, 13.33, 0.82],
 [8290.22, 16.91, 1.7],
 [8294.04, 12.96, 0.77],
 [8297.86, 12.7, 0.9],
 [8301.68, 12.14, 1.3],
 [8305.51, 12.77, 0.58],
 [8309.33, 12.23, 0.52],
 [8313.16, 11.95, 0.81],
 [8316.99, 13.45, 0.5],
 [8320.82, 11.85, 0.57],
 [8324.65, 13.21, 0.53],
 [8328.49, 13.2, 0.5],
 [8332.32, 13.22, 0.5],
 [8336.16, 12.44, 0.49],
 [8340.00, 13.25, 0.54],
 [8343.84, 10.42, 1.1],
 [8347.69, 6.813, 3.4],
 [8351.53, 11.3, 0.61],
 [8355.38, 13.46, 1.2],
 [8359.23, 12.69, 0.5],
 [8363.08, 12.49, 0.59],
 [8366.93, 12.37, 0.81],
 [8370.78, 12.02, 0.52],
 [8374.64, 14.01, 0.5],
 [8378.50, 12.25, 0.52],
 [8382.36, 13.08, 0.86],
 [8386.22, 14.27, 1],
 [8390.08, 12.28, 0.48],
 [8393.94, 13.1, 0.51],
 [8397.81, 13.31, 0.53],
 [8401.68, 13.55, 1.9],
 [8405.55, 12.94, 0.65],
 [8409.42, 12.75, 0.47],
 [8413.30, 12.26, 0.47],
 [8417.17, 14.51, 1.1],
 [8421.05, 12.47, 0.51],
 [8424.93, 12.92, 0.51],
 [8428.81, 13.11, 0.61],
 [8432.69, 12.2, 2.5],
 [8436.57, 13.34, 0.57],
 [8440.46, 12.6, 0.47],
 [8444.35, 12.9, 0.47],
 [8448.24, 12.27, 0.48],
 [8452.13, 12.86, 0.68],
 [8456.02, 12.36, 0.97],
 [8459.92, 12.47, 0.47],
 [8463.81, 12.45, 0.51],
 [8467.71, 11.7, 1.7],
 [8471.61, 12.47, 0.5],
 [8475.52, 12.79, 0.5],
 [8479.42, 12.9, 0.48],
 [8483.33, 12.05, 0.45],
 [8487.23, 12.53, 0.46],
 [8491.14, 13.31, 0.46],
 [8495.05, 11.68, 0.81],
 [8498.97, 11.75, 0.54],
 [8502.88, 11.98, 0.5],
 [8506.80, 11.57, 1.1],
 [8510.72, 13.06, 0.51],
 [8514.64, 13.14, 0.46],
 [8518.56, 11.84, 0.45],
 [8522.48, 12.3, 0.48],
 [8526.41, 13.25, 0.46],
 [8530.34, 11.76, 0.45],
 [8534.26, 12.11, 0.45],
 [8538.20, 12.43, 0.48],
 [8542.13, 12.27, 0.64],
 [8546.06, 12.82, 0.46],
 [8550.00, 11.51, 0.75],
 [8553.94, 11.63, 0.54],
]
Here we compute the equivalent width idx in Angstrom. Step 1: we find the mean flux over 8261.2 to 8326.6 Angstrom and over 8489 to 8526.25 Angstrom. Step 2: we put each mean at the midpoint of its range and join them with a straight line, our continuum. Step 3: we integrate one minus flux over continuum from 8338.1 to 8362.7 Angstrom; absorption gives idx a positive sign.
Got 2.5 Angstrom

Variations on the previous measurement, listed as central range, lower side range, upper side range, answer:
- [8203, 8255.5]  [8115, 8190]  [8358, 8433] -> 0.3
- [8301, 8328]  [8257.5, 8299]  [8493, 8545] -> 0.5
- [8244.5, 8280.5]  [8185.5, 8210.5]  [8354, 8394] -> 1.9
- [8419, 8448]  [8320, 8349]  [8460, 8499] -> -1.2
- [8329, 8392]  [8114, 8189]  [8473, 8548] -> 1.6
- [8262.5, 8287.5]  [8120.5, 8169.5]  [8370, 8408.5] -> 1.0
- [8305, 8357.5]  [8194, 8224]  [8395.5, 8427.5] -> 3.9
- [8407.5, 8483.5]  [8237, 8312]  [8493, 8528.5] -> -1.6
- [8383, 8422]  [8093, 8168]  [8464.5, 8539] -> -2.0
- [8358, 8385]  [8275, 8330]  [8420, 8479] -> 0.3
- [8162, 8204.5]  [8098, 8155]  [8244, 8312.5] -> -0.7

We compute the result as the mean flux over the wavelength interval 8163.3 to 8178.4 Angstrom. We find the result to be 13.2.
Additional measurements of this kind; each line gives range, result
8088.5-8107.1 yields 12.8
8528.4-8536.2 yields 11.9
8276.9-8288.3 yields 13.6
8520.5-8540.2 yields 12.4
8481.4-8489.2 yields 12.3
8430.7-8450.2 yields 12.7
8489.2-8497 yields 12.5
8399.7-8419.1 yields 13.2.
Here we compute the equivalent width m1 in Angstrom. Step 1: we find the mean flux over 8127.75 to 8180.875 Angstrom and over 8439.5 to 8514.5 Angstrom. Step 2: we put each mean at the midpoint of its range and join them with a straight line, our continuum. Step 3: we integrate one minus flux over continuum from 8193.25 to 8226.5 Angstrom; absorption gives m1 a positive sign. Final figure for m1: -0.3 Angstrom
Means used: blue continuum 13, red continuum 12.4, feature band 13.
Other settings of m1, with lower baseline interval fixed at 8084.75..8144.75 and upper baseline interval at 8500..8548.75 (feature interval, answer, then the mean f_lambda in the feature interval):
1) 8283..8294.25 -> -1.6 Angstrom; 14.5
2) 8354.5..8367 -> -0.2 Angstrom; 12.8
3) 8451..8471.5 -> 0.1 Angstrom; 12.4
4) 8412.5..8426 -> -0.7 Angstrom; 13.1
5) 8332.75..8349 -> 2.0 Angstrom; 11.1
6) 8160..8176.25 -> -0.3 Angstrom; 13.1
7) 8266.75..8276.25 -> 0.7 Angstrom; 11.7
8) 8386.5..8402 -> -0.7 Angstrom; 13.1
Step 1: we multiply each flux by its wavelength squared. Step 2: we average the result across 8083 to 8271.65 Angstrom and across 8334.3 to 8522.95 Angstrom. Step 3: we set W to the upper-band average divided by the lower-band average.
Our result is 1.04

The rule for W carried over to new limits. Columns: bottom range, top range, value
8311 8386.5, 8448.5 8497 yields 1.04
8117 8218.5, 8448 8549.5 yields 1.04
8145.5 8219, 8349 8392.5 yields 1.03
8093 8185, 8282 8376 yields 1.01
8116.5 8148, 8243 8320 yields 1.02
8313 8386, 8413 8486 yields 1.05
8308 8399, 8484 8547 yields 1.03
